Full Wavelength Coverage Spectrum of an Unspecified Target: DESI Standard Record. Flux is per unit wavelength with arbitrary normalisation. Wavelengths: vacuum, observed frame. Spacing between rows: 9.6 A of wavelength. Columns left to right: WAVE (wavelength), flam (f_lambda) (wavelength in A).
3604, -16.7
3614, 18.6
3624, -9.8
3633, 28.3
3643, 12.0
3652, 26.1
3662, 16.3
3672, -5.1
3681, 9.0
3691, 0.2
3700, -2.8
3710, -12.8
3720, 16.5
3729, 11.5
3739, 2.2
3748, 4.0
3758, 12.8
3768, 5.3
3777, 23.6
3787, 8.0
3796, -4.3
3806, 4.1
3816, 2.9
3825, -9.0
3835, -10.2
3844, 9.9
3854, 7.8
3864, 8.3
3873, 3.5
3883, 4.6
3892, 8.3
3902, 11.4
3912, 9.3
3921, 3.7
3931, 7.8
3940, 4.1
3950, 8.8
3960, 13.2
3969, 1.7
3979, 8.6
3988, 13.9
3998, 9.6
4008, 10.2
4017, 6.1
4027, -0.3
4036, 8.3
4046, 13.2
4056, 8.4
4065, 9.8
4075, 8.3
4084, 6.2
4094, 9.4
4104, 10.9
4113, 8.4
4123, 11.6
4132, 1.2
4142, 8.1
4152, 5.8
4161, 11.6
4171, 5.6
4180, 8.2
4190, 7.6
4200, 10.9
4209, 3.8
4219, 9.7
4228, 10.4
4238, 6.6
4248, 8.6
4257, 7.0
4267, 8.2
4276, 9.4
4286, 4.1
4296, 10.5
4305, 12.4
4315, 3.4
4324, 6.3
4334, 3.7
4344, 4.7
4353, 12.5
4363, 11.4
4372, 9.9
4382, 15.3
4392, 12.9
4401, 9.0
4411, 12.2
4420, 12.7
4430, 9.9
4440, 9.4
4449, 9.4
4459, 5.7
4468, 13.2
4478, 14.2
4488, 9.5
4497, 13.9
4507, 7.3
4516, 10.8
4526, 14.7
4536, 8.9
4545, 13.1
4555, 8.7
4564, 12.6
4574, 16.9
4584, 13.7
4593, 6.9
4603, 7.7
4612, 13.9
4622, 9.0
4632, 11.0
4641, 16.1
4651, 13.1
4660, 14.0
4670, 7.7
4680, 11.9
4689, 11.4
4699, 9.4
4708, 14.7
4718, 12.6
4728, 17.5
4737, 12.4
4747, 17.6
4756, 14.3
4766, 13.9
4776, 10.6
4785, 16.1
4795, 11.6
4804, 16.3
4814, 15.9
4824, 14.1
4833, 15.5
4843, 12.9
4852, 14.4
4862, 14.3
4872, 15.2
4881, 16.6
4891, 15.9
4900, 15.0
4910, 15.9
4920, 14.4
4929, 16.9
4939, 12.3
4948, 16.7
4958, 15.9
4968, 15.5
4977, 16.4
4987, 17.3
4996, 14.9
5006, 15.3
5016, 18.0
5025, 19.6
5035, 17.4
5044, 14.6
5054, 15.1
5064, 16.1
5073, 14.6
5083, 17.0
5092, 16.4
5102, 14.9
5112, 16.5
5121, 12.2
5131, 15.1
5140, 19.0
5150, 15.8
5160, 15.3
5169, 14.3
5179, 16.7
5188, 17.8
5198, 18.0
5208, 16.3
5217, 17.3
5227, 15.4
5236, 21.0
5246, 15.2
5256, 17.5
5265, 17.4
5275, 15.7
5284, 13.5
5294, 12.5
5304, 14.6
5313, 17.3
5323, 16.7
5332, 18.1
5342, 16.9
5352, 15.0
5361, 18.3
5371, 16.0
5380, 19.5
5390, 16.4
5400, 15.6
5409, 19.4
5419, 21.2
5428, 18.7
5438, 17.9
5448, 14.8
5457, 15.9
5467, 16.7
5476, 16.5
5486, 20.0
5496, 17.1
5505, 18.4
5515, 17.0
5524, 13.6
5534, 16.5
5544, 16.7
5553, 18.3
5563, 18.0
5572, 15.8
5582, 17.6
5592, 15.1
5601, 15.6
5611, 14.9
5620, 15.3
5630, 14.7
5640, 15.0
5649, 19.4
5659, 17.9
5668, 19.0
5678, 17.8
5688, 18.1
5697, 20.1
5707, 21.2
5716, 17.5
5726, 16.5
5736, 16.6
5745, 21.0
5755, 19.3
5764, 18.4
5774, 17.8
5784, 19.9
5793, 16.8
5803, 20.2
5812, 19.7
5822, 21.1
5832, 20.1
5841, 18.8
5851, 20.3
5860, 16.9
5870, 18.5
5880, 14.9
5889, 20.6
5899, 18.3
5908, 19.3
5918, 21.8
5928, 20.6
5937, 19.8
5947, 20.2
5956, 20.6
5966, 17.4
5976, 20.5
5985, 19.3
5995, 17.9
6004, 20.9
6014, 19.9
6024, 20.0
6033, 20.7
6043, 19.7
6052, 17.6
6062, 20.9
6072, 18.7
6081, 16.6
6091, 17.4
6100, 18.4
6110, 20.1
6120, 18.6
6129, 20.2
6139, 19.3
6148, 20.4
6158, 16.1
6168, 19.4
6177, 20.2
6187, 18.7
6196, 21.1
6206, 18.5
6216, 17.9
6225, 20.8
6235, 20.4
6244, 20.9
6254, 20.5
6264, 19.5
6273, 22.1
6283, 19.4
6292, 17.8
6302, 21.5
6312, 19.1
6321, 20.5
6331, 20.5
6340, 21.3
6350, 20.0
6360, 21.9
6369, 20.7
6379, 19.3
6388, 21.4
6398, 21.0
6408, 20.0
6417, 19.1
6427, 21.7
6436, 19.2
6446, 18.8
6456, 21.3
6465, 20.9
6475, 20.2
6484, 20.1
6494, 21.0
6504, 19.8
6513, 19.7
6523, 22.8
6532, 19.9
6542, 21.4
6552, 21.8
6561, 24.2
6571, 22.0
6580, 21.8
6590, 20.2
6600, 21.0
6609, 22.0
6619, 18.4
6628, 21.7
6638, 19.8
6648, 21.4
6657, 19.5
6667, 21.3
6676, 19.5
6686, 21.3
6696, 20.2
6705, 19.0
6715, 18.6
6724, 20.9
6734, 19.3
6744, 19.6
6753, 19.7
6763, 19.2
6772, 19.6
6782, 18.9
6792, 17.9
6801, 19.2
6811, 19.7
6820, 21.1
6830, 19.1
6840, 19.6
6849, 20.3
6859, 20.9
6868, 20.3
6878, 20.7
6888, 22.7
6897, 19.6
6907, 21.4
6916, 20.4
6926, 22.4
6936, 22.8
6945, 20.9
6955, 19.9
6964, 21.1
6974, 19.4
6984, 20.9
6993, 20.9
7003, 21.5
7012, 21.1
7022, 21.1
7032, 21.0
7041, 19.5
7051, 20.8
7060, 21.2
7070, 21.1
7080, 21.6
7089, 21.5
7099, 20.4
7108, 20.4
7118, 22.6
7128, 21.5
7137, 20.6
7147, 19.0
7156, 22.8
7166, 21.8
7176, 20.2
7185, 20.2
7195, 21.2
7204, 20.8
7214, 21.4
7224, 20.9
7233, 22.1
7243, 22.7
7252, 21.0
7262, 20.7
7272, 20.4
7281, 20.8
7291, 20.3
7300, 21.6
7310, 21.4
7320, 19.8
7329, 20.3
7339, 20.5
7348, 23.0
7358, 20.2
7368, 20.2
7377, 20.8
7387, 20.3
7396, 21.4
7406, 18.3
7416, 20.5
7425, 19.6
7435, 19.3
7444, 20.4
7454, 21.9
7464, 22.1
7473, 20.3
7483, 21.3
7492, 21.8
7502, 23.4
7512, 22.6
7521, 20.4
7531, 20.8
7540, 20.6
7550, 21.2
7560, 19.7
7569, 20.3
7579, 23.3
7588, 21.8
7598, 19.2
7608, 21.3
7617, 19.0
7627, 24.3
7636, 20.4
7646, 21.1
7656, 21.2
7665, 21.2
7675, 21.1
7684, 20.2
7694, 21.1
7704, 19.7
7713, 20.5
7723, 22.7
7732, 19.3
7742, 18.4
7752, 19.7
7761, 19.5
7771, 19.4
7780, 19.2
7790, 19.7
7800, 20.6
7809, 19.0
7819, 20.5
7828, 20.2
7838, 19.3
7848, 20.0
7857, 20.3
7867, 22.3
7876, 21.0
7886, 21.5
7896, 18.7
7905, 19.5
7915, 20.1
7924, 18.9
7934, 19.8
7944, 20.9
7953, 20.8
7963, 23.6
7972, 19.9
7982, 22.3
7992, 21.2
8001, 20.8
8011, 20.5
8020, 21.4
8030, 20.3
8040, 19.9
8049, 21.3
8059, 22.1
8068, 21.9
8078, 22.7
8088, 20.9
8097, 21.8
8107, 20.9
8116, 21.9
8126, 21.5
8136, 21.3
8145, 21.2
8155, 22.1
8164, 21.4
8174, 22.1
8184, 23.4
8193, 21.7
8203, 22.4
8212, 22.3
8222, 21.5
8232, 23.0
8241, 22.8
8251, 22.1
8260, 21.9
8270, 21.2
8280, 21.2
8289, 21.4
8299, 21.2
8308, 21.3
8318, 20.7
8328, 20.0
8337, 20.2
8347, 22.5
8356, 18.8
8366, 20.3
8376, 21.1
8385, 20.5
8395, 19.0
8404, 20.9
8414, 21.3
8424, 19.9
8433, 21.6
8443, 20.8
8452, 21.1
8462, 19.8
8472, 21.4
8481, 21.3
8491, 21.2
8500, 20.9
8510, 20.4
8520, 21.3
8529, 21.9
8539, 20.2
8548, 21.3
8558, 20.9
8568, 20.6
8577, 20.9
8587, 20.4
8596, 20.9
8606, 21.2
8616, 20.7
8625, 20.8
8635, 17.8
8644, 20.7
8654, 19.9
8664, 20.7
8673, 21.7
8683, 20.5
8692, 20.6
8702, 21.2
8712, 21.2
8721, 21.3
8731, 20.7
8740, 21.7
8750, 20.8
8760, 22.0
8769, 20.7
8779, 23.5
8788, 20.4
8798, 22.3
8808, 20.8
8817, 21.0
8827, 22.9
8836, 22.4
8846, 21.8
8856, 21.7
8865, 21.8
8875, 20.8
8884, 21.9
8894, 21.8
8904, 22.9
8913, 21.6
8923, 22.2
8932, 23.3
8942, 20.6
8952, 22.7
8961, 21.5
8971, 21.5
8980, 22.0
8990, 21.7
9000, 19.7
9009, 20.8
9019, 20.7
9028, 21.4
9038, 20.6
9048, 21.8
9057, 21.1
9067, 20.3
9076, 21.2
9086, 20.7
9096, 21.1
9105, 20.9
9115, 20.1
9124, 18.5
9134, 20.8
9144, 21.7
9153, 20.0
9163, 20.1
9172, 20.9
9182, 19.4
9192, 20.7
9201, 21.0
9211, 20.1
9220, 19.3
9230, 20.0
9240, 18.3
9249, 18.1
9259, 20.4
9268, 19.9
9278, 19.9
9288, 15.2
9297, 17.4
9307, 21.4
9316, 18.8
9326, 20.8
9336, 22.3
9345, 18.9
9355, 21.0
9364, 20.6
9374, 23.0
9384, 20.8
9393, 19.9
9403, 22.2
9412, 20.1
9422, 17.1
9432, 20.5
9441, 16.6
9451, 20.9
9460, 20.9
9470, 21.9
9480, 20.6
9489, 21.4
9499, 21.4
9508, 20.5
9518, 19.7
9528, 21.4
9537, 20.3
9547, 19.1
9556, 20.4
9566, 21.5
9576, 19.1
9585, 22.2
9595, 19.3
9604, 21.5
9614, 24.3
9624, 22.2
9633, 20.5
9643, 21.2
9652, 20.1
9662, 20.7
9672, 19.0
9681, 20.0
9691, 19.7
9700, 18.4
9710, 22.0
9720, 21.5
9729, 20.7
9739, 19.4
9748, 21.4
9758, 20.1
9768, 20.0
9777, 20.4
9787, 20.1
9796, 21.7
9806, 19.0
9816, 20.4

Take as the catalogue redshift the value 0.09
